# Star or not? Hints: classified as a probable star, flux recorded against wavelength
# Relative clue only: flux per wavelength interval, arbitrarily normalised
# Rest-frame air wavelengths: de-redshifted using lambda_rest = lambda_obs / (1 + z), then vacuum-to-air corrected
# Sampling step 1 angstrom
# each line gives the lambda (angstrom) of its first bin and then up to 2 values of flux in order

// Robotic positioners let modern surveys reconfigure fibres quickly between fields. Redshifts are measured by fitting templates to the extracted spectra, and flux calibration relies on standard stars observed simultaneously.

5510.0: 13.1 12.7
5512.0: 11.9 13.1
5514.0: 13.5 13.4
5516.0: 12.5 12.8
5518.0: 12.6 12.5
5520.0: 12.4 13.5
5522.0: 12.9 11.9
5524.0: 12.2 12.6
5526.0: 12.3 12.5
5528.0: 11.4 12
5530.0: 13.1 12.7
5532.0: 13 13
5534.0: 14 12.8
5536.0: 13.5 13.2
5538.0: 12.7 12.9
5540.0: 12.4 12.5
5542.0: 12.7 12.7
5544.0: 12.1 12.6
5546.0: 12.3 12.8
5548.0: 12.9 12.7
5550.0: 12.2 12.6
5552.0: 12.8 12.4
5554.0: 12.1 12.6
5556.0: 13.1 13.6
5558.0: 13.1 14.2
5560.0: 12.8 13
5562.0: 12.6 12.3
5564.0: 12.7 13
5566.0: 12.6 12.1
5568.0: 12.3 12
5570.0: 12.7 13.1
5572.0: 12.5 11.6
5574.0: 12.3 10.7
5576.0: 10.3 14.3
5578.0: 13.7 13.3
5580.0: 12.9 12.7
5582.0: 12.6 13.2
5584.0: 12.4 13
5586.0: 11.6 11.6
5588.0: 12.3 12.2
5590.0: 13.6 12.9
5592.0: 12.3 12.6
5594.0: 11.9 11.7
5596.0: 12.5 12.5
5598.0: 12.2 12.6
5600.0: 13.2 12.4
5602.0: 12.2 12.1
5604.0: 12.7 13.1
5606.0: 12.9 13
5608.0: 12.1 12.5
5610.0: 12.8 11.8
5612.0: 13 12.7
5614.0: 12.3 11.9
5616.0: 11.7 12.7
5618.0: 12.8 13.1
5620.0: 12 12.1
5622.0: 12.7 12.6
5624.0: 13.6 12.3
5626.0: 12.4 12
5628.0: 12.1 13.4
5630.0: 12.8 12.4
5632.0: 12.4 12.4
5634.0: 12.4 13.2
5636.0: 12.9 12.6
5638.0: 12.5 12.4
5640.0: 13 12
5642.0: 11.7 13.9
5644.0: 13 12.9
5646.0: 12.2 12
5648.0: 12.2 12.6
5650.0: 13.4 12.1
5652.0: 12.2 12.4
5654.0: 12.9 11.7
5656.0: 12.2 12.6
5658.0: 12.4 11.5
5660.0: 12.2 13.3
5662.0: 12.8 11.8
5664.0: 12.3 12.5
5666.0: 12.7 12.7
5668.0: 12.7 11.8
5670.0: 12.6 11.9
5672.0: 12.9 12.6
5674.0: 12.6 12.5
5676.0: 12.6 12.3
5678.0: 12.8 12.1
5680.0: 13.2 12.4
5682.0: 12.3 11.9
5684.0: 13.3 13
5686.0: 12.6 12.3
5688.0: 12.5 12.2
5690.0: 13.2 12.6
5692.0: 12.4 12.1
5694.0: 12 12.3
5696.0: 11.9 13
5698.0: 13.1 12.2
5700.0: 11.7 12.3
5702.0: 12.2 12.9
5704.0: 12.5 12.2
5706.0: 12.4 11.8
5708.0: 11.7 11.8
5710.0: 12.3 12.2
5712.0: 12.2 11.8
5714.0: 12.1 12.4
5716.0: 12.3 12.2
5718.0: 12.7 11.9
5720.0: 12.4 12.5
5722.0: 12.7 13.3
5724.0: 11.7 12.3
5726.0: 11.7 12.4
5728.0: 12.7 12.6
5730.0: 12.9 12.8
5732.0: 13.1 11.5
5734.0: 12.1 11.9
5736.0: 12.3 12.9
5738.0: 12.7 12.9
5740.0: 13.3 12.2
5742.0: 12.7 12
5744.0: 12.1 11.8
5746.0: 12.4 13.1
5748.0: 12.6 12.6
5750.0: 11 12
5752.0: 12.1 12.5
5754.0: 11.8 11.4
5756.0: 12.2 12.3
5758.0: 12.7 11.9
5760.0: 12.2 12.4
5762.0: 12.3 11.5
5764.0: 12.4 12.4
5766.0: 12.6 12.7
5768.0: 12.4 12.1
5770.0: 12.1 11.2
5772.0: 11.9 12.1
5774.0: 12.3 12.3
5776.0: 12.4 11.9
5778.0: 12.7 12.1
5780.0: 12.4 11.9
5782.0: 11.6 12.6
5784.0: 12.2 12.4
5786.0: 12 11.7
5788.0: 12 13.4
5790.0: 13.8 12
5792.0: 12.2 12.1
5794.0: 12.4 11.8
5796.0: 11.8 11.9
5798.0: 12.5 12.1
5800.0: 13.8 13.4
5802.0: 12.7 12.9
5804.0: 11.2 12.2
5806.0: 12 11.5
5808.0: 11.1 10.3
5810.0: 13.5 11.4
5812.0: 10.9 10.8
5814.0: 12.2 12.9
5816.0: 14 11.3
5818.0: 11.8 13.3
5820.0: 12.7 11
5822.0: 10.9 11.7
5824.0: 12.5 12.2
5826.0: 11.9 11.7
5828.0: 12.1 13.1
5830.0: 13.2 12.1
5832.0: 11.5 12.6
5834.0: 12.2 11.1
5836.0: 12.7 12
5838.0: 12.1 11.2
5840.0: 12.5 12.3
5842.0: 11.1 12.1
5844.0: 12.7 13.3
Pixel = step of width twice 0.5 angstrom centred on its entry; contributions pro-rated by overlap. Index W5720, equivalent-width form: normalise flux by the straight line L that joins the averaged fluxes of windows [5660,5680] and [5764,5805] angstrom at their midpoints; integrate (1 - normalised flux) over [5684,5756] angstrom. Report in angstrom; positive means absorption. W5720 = 0.4 angstrom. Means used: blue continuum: 12.5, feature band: 12.3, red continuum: 12.3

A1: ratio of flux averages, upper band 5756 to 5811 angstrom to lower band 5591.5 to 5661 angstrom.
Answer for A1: 0.98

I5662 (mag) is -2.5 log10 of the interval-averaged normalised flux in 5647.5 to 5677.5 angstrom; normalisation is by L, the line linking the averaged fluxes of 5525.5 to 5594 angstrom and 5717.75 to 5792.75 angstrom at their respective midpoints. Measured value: 0.00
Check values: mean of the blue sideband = 12.6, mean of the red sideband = 12.3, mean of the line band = 12.4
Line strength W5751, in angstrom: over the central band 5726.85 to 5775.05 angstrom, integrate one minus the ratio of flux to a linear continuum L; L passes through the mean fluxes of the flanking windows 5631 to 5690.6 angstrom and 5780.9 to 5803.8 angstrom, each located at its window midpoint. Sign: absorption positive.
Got 0.5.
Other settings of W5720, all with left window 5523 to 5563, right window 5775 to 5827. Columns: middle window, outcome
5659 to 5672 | 0.03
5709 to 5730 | 0.02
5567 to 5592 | 0.32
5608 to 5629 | 0.14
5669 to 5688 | -0.16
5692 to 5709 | 0.16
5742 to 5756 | 0.16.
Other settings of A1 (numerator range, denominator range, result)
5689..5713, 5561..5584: 0.98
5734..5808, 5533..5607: 0.97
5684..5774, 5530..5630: 0.98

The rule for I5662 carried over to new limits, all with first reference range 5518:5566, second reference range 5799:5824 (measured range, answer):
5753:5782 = 0.00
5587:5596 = 0.02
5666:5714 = 0.00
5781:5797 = -0.01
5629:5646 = -0.02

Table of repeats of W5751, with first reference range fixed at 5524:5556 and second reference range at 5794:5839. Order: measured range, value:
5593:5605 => 0.1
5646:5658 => 0.0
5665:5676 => -0.1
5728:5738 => -0.2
